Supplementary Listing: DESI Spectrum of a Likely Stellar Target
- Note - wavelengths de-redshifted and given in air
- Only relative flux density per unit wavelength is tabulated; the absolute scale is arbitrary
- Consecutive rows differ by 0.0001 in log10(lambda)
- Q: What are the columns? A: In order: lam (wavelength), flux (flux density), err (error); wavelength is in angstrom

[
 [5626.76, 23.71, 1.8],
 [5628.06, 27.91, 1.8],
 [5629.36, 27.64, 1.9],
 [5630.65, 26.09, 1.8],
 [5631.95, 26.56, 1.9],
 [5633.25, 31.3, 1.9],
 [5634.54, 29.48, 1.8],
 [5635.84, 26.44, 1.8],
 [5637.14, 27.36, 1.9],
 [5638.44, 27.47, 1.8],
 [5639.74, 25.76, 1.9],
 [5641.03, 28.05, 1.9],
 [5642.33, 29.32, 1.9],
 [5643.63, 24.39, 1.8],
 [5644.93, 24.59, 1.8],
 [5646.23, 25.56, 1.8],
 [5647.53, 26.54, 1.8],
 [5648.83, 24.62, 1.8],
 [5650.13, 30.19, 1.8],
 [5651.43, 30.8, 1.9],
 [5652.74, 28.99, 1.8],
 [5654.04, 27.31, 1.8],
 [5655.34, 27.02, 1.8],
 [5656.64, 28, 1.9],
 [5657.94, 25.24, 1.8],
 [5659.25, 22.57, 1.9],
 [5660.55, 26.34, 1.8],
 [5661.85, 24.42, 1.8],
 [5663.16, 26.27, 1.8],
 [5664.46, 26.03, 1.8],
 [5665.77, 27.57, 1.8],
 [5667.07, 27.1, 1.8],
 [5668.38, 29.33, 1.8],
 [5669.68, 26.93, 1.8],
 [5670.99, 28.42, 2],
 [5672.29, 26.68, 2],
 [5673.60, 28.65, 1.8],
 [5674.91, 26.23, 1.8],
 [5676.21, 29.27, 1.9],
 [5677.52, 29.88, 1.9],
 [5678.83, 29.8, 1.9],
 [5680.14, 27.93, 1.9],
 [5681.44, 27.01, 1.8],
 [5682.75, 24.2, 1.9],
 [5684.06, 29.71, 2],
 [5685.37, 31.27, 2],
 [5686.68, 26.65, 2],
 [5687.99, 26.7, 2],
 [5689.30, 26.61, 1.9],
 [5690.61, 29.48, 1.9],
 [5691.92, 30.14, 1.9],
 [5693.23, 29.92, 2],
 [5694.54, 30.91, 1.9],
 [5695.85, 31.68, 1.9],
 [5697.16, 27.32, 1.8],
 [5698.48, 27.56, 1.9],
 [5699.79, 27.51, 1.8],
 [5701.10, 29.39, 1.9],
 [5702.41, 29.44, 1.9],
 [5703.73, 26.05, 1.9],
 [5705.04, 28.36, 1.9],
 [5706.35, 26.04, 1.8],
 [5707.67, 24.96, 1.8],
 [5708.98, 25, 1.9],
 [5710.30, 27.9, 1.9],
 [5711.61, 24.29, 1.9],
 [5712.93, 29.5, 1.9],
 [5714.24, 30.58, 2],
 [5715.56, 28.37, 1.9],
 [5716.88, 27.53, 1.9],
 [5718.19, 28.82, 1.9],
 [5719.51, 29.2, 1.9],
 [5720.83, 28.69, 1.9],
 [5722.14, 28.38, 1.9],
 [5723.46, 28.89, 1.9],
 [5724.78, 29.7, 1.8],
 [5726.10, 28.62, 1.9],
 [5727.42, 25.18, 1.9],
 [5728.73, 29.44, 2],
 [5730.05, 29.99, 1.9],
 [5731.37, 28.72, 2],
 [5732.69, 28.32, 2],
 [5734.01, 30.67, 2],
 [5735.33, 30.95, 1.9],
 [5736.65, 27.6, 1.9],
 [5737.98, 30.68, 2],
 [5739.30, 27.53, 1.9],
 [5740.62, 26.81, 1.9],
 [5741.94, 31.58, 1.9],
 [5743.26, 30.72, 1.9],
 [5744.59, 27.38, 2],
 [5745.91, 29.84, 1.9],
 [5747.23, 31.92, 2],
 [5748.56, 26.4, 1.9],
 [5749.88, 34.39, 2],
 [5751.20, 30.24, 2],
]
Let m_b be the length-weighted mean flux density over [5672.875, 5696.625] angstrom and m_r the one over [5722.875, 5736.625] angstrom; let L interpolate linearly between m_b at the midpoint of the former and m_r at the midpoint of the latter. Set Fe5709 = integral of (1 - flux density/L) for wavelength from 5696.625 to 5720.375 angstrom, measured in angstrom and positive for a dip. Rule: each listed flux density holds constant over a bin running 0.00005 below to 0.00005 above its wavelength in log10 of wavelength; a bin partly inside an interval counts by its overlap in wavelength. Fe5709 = 0.96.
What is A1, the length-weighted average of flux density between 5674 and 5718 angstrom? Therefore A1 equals 28.1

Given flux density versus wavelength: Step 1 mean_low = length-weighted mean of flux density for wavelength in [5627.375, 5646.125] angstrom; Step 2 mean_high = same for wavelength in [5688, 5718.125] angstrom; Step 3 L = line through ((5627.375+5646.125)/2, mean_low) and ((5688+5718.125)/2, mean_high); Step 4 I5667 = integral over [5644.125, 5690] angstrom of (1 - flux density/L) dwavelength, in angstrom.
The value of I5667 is 0.6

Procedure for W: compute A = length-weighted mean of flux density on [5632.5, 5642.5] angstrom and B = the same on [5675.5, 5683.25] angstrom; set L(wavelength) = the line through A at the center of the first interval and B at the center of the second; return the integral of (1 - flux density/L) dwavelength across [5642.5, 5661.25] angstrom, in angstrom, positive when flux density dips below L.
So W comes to 1.0 angstrom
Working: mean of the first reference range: 28.1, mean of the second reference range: 28.1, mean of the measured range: 26.6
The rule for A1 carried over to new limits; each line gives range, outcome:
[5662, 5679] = 27.7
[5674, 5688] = 28.1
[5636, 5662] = 26.8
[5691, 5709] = 28.3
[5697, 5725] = 27.9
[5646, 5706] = 27.8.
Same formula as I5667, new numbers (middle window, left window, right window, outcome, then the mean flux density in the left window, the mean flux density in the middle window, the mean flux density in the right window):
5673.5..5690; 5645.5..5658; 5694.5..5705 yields 0.1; 27.5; 28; 28.6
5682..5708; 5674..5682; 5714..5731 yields 0.2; 28.4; 28.2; 28.7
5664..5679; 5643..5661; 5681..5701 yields -0.2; 26.6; 27.9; 28.5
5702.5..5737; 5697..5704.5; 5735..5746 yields 0.4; 27.9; 28.2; 29.1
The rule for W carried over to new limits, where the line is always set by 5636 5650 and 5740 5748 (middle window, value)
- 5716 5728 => 0.3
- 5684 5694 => -0.3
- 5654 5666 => 0.5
